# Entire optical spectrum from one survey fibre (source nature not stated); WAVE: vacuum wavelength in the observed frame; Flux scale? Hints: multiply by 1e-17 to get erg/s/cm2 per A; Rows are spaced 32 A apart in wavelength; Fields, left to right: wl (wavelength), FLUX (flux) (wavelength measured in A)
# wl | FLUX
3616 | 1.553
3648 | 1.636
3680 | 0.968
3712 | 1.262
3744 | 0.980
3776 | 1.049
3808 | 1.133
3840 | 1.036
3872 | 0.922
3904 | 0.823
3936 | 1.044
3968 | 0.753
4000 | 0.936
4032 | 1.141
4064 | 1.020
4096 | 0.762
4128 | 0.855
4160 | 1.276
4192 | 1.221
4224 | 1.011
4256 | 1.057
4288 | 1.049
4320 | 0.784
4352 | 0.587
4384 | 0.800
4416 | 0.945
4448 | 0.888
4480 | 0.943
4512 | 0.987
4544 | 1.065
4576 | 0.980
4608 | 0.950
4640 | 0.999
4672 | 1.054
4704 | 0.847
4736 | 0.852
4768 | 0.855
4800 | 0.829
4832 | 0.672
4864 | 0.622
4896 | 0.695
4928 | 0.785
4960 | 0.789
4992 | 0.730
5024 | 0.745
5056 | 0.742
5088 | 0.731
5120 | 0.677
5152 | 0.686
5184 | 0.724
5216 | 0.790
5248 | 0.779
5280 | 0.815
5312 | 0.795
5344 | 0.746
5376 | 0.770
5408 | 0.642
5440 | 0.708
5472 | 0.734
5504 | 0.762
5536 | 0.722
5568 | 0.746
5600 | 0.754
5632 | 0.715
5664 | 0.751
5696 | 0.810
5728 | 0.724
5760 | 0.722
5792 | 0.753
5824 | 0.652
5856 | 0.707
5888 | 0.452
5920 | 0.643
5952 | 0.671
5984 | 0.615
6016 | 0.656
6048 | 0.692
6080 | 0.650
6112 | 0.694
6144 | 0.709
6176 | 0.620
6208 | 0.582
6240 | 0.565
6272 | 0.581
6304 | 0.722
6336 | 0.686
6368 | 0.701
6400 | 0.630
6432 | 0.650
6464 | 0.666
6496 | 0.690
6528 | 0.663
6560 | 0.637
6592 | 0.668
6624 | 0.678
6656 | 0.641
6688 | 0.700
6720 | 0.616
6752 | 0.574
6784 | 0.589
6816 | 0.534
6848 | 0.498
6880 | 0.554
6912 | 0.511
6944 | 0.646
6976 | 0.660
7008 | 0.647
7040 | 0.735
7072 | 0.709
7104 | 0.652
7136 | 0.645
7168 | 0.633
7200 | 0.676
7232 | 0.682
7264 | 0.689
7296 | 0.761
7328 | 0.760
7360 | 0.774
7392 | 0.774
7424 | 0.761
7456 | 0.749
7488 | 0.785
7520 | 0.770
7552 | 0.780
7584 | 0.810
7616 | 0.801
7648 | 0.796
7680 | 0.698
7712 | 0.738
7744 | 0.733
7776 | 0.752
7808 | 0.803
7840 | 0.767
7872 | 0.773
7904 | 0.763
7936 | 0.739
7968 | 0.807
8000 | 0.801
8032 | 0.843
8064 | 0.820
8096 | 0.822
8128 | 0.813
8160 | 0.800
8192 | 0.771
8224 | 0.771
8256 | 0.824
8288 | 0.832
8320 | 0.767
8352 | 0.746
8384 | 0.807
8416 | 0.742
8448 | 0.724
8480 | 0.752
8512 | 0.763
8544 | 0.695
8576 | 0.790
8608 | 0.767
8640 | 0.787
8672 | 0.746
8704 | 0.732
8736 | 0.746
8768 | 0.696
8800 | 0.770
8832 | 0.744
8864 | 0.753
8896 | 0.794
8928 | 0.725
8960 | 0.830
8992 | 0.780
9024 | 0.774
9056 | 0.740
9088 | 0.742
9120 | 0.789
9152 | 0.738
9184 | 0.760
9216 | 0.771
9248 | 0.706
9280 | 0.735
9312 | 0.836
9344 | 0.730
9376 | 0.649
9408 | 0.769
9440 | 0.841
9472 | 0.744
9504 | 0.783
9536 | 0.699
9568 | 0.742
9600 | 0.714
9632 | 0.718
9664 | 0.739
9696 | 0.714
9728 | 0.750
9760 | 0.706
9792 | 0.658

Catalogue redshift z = 1.676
